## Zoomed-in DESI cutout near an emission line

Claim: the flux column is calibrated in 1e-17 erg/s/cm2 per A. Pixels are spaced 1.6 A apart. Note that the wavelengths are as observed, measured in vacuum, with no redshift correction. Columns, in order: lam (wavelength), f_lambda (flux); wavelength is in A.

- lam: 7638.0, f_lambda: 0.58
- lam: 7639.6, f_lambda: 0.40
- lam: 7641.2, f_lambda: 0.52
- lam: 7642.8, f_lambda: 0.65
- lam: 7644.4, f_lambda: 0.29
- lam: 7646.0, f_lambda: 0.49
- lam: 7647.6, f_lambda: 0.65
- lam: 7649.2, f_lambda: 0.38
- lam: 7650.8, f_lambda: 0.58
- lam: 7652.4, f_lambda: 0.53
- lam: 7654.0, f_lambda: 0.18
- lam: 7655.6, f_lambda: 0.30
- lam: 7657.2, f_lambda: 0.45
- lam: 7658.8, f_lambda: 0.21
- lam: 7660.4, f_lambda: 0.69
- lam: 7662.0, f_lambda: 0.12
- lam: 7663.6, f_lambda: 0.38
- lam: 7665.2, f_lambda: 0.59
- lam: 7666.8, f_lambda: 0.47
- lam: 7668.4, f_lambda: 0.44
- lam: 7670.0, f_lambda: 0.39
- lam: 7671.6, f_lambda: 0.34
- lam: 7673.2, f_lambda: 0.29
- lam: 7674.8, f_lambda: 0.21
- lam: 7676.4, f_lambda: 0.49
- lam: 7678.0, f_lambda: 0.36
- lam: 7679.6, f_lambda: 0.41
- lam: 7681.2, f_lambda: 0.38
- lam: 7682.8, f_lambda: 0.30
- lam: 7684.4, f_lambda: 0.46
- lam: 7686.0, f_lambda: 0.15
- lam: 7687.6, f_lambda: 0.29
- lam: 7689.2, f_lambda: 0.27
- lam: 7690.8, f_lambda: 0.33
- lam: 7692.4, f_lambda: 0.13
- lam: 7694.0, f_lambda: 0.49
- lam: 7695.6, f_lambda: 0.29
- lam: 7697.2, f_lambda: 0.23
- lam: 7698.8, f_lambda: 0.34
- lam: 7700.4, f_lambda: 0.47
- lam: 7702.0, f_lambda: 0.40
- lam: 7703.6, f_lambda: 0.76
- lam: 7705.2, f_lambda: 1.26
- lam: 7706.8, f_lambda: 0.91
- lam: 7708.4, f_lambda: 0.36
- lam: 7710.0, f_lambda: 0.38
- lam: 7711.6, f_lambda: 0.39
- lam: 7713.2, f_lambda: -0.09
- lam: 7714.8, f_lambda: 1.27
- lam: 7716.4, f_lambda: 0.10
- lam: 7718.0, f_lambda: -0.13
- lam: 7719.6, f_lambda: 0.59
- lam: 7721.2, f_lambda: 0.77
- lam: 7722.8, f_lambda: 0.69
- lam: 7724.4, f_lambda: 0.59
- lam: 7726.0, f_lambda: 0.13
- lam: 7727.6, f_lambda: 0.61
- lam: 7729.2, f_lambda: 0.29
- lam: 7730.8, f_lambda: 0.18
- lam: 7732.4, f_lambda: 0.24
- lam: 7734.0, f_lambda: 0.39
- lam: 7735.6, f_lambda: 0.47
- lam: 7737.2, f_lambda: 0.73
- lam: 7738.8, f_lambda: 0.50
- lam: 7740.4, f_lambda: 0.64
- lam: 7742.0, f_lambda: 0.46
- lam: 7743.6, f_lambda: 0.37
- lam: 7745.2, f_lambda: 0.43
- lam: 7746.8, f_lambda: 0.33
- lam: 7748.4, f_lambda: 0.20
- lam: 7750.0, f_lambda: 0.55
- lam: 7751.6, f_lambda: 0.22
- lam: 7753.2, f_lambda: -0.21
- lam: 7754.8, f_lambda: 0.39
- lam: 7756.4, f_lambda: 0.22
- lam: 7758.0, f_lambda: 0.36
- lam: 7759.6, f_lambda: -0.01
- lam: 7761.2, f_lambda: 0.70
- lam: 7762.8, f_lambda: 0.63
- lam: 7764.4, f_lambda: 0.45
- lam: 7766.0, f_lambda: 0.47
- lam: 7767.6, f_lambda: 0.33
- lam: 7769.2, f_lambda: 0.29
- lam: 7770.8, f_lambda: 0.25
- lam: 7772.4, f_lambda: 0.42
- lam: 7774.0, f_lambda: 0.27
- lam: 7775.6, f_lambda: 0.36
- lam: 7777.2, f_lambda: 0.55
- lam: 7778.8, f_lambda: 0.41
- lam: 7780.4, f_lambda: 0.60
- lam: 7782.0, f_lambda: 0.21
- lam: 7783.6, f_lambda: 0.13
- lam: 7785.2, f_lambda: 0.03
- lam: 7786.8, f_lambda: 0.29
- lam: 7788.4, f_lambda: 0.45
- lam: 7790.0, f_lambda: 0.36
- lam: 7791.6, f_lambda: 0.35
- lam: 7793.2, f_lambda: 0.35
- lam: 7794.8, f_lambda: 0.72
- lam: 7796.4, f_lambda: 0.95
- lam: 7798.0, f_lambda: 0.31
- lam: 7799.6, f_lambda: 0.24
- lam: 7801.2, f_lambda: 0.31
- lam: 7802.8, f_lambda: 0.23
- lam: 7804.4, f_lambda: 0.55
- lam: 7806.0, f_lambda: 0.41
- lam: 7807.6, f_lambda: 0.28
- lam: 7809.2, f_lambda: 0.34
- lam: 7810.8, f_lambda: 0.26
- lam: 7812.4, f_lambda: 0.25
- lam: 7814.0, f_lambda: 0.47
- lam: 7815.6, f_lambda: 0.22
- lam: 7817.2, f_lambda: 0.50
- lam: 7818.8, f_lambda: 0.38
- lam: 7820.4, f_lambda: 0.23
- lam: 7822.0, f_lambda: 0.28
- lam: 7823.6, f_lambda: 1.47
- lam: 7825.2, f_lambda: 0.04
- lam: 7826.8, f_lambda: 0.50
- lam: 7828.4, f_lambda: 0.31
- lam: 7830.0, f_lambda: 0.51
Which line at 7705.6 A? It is [S II]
